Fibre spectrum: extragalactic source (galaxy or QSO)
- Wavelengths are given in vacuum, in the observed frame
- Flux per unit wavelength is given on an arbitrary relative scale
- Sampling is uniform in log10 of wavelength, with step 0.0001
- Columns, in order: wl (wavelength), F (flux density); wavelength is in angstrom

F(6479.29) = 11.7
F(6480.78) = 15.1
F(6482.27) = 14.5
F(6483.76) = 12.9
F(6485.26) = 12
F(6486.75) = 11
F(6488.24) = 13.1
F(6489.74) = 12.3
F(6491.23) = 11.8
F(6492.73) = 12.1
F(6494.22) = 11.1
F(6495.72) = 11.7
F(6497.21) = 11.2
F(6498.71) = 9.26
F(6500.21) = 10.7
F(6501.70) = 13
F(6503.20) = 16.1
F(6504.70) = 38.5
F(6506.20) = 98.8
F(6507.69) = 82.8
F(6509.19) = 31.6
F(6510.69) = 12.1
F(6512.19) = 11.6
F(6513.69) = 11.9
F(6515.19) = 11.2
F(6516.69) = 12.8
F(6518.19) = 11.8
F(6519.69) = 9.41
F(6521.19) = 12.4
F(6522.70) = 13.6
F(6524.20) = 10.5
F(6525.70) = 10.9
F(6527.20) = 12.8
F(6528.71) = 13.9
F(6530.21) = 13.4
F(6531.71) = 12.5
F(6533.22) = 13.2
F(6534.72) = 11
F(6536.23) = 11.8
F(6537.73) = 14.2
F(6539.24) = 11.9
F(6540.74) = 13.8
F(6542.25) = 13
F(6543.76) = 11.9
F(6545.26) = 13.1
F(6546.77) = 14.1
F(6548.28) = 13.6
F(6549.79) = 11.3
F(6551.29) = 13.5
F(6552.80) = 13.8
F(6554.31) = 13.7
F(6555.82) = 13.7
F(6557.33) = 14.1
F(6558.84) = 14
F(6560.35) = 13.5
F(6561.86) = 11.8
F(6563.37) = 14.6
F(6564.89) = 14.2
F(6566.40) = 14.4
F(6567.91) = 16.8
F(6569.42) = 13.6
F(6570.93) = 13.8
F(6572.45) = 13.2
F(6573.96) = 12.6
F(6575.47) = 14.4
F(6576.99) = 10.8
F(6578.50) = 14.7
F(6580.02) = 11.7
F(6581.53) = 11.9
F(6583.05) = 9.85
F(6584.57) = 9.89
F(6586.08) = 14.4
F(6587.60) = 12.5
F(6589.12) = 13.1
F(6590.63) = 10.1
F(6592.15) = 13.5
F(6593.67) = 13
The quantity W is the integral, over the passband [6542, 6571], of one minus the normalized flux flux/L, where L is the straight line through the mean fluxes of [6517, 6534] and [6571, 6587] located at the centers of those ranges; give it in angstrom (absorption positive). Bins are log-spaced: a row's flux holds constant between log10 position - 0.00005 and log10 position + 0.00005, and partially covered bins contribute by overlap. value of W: -3.1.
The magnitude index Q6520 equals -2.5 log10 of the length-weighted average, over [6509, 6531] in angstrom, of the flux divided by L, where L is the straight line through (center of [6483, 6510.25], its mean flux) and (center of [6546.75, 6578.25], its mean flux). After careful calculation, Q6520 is 0.470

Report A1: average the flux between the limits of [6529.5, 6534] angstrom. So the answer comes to 13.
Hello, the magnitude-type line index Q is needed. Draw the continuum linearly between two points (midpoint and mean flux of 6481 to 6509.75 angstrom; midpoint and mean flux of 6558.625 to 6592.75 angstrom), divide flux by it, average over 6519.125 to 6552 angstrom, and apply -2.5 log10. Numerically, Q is 0.37 mag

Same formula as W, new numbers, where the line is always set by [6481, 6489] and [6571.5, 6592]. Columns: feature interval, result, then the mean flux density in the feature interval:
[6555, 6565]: -1.01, 13.7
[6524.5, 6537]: 0.22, 12.4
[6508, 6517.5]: -4.19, 18.3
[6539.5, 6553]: -0.60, 13.1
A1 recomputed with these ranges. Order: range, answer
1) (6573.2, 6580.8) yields 12.8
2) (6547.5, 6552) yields 12.8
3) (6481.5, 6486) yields 13.1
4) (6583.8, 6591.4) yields 12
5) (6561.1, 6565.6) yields 13.5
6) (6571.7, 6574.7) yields 12.9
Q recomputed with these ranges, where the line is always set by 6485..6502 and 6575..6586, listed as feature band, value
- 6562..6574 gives -0.18 mag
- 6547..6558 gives -0.14 mag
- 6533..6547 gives -0.08 mag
